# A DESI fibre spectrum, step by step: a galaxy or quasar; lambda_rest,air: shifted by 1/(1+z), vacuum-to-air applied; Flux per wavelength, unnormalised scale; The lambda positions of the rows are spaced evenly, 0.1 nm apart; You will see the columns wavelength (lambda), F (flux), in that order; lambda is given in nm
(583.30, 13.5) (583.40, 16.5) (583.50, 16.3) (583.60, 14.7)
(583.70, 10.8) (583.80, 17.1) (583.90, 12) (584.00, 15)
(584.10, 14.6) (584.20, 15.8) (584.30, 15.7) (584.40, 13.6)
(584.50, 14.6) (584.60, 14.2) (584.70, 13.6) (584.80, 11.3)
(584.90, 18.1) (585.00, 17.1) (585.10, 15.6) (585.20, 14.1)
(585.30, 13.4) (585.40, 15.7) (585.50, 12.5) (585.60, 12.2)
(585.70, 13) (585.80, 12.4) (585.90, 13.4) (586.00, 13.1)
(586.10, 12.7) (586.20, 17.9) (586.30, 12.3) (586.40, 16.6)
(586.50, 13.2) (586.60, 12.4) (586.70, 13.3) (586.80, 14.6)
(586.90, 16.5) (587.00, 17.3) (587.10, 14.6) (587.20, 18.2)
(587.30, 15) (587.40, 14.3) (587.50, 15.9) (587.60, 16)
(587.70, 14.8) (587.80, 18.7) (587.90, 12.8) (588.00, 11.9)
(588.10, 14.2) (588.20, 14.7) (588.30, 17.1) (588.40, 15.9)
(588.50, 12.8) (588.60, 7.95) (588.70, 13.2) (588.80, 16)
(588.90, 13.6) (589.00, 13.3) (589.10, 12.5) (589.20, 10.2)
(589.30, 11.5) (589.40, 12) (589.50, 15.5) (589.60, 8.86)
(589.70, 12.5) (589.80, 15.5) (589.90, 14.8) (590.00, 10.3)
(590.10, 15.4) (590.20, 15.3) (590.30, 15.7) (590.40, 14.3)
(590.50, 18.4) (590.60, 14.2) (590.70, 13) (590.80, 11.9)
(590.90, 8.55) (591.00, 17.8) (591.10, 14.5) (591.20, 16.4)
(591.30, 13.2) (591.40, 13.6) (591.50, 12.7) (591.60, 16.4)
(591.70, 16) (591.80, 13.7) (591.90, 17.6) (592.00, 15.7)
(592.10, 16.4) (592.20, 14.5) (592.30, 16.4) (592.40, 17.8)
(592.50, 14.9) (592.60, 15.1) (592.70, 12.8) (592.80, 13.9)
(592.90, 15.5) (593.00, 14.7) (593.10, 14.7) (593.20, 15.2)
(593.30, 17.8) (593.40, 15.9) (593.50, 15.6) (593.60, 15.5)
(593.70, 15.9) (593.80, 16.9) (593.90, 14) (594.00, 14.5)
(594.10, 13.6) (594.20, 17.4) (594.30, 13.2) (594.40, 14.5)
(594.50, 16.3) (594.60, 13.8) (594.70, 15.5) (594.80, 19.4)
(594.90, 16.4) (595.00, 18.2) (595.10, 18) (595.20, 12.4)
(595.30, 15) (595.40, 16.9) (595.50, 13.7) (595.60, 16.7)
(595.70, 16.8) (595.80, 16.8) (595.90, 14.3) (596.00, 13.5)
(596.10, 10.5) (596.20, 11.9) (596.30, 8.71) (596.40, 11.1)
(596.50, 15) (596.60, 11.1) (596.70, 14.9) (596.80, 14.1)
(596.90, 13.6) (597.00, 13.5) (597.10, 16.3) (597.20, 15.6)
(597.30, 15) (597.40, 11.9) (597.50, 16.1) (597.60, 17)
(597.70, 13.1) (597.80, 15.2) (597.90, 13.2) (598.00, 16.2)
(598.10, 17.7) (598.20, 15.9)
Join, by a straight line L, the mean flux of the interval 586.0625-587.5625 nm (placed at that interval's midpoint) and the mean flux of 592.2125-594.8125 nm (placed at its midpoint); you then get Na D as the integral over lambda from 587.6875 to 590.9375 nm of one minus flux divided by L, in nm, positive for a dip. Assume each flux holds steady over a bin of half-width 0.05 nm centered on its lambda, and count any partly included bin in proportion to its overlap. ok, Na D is 0.338 nm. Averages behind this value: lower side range 15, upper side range 15.3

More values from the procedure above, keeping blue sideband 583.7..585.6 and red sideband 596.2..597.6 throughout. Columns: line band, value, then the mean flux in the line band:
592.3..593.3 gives -0.09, 15.2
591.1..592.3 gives -0.10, 15.1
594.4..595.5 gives -0.18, 16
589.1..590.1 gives 0.12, 12.5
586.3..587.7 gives -0.07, 15.1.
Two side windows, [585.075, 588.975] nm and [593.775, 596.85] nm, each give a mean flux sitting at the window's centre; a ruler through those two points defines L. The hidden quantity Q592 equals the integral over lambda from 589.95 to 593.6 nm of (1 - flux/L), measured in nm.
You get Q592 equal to -0.09 nm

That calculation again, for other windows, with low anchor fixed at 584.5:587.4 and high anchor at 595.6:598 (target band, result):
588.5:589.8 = 0.17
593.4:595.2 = -0.21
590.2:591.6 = -0.01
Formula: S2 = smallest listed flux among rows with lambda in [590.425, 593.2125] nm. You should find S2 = 8.55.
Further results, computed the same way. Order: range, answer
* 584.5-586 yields 11.3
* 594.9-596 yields 12.4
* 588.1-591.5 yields 7.95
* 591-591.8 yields 12.7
